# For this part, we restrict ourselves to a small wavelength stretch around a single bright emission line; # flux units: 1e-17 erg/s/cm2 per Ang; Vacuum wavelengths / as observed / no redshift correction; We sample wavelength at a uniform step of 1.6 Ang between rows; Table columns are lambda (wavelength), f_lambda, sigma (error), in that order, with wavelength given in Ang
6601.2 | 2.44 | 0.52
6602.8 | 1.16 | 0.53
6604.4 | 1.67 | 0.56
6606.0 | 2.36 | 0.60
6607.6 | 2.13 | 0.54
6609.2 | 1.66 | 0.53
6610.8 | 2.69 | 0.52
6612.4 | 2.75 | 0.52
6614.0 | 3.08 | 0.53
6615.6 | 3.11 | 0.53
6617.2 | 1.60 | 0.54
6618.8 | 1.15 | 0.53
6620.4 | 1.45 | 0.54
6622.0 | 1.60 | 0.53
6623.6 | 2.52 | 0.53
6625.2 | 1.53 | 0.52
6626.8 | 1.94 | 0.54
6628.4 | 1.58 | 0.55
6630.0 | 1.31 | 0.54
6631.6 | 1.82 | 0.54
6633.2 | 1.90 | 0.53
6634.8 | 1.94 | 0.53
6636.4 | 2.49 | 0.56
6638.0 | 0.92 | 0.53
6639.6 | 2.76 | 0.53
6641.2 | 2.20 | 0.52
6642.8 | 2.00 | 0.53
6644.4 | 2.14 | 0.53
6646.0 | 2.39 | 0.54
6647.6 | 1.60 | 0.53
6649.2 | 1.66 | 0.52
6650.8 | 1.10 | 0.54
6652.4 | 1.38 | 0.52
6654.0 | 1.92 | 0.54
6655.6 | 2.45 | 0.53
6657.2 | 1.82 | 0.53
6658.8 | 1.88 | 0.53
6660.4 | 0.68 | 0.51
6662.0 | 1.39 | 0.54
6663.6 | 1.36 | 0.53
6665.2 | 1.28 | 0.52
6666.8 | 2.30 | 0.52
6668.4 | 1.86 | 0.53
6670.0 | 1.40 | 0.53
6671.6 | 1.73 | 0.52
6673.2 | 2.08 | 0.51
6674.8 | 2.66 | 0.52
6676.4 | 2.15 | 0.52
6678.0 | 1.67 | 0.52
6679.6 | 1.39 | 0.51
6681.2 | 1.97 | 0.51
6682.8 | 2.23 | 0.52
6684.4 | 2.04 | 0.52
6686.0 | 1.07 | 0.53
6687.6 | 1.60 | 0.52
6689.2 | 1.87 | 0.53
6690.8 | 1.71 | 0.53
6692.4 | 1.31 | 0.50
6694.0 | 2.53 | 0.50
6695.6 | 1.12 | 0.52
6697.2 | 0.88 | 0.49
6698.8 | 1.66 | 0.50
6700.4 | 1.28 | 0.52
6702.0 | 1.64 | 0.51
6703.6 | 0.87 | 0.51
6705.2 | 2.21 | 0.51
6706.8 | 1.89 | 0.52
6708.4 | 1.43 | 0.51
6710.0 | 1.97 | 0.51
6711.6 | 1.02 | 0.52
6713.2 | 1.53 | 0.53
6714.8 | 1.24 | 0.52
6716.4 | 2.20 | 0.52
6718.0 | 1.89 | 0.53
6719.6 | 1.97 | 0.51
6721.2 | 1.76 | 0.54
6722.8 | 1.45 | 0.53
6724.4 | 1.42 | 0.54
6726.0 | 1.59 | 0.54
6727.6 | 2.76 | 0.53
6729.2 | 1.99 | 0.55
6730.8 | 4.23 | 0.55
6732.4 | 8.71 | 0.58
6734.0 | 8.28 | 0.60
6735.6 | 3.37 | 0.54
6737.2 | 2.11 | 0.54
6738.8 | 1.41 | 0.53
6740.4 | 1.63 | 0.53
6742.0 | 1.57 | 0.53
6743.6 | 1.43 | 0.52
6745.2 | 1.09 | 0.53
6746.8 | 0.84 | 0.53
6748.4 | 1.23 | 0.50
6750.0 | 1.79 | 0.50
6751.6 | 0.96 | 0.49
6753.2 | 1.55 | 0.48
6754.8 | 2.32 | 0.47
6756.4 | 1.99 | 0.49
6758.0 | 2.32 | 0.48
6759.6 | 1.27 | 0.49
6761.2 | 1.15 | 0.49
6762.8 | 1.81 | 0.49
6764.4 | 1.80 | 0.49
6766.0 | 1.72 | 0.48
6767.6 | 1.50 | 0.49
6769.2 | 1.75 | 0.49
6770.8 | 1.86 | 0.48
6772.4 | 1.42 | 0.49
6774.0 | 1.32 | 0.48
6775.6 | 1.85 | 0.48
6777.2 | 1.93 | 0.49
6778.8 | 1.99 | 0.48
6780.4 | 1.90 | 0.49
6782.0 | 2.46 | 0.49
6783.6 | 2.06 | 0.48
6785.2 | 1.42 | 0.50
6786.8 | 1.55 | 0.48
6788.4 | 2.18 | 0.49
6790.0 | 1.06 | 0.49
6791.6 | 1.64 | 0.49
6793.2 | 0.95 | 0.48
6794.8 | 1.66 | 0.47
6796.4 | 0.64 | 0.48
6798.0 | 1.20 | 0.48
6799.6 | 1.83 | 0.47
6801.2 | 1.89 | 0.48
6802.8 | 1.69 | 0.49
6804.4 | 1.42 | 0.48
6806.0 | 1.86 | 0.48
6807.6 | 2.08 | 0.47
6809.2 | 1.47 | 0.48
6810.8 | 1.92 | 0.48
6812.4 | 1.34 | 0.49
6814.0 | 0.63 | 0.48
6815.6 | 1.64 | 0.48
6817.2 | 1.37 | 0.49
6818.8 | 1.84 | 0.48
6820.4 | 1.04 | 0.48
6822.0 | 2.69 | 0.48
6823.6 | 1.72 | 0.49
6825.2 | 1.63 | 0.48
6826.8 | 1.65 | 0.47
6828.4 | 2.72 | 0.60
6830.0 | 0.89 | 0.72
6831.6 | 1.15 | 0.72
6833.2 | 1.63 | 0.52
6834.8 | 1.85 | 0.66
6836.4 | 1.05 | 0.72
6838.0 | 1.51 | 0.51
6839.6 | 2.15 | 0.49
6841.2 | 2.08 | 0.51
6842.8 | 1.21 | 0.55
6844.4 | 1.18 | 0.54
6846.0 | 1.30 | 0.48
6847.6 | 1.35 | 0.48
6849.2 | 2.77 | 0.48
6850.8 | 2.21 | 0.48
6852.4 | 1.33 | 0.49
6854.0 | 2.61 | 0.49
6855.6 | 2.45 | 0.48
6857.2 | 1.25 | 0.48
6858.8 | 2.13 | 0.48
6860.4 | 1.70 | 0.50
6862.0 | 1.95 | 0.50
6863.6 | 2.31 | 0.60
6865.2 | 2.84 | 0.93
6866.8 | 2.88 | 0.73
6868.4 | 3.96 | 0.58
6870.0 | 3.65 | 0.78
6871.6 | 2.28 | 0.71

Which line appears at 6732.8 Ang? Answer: H-beta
